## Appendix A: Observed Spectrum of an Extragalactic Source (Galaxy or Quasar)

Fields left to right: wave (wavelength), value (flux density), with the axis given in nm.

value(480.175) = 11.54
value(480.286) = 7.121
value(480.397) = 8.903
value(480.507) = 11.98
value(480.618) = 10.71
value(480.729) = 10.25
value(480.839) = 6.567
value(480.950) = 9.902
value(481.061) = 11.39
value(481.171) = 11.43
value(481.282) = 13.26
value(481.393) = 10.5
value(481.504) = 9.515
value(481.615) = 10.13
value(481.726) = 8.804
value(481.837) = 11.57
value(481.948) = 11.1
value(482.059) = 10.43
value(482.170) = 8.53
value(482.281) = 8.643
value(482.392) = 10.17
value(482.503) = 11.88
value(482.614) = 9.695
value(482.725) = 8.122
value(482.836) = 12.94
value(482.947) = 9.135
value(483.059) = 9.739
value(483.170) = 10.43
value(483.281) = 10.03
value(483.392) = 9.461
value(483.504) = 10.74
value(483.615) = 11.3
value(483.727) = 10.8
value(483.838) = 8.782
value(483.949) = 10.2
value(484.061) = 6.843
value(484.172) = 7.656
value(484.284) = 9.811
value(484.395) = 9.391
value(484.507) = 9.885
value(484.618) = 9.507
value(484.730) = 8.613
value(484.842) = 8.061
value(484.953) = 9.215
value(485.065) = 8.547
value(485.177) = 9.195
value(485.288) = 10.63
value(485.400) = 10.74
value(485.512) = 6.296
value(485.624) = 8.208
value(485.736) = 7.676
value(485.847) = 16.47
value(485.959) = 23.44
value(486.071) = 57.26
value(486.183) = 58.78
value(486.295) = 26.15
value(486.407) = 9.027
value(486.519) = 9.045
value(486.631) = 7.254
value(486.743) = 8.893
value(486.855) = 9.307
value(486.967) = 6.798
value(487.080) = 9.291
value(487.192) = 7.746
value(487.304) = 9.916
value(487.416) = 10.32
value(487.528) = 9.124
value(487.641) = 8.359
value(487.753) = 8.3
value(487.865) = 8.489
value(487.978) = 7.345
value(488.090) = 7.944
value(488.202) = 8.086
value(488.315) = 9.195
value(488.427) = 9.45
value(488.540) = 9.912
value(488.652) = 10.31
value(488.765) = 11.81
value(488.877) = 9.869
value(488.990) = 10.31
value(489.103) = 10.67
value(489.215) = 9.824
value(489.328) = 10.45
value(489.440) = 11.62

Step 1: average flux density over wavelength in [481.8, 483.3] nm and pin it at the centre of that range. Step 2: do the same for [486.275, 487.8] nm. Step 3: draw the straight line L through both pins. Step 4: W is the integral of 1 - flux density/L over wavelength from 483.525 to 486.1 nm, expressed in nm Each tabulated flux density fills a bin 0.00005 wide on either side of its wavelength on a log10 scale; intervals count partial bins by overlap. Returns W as -0.47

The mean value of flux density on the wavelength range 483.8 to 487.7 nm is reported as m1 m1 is 12.8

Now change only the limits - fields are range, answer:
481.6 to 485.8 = 9.56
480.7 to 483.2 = 10.2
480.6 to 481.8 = 10.2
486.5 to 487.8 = 8.69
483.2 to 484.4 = 9.57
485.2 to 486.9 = 17.8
